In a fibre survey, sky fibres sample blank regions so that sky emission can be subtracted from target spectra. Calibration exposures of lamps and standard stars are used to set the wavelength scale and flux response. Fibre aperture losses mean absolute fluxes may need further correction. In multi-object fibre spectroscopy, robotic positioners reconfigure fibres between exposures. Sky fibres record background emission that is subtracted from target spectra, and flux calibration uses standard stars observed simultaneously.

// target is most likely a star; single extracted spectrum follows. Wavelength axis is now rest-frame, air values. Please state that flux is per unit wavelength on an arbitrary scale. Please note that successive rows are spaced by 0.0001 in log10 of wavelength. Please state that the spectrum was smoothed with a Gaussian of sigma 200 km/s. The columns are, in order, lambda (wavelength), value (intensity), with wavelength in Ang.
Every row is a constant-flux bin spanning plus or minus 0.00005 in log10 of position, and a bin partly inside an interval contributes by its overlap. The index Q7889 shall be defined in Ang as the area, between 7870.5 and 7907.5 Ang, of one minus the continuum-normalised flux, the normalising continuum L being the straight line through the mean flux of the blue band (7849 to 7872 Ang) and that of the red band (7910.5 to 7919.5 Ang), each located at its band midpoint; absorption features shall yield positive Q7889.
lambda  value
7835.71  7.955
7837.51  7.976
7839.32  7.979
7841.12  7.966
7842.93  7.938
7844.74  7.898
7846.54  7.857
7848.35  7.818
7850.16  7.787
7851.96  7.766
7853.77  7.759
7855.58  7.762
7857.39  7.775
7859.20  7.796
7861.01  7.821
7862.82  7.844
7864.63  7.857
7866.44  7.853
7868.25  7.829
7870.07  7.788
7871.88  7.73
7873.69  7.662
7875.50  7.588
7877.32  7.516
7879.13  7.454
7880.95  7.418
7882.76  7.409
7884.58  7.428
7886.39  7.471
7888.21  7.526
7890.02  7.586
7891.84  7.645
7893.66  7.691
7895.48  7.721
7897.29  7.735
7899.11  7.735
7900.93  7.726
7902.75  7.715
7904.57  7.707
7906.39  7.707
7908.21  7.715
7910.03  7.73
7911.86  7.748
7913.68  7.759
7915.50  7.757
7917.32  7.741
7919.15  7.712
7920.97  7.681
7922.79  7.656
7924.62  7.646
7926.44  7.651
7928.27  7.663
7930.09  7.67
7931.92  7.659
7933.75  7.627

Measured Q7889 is 0.7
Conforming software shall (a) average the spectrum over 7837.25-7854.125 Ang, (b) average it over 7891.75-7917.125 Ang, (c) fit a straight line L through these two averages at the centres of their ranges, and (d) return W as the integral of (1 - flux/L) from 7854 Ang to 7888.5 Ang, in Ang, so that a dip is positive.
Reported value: 0.6 Ang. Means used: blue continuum 7.87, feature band 7.66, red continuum 7.72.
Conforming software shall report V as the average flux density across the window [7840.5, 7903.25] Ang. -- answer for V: 7.71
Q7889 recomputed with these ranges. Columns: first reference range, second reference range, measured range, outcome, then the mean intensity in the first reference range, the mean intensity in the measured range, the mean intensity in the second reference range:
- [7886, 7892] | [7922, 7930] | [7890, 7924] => -0.5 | 7.55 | 7.71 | 7.66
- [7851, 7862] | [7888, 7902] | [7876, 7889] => 0.4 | 7.78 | 7.46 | 7.68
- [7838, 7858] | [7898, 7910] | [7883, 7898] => 0.3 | 7.85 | 7.59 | 7.72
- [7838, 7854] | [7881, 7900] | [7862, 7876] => -0.1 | 7.87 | 7.78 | 7.59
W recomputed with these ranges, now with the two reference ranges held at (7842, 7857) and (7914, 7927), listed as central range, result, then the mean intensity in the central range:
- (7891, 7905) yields 0.1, 7.71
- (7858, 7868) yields 0.0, 7.83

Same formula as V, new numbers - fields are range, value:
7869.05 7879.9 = 7.63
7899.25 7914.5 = 7.72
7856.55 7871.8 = 7.81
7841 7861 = 7.82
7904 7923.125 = 7.72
